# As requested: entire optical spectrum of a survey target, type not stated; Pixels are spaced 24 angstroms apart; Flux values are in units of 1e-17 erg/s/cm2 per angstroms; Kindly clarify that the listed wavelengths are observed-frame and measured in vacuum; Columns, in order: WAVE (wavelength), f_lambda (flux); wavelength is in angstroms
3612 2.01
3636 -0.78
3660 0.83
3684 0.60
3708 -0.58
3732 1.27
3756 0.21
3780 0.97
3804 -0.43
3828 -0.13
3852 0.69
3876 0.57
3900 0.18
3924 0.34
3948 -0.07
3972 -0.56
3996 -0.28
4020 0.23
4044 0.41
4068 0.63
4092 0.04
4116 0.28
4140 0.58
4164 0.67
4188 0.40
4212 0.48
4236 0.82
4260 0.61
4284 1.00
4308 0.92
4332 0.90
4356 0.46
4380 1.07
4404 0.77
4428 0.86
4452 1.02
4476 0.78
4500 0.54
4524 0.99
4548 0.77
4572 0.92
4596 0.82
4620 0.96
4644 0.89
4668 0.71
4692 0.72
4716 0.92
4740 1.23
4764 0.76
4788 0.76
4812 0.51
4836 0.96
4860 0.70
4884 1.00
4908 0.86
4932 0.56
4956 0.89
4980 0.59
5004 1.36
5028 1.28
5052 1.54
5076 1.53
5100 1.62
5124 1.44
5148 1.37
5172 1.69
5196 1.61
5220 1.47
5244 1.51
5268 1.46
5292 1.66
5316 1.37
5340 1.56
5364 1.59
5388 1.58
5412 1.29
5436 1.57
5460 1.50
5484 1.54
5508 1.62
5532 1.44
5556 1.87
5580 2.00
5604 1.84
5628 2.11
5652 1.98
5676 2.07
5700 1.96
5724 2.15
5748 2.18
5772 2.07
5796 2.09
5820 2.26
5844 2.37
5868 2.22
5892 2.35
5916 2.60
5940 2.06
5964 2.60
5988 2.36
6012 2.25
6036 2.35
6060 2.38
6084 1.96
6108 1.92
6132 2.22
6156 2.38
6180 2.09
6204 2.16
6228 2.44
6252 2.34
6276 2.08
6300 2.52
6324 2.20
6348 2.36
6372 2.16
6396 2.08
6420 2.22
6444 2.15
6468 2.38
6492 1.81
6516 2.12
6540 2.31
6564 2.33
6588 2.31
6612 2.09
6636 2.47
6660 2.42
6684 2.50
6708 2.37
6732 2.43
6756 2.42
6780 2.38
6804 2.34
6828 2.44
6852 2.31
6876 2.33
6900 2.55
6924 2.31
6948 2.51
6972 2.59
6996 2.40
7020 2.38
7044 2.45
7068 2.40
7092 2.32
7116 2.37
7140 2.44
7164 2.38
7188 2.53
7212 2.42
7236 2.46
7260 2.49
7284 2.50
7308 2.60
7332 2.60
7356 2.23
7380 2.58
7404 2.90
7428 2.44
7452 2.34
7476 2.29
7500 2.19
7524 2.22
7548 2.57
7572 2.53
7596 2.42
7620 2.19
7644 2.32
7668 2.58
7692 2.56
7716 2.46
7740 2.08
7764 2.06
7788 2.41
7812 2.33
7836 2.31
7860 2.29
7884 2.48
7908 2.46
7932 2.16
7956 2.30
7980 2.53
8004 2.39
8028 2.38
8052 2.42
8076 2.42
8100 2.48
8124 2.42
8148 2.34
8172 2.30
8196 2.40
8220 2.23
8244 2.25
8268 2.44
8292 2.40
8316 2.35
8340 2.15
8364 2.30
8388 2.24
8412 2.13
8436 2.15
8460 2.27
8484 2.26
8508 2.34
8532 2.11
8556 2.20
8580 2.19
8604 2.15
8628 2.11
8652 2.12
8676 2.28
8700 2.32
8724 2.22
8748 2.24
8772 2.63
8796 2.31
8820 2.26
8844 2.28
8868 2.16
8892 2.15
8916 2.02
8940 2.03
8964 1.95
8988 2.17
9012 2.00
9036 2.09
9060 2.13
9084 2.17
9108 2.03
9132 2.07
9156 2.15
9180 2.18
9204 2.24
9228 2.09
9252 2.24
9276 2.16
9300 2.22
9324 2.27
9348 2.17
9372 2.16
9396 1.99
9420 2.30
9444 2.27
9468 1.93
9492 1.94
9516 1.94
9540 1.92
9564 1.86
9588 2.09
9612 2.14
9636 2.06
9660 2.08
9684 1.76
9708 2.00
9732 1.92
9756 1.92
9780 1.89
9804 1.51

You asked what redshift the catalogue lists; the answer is 0.26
